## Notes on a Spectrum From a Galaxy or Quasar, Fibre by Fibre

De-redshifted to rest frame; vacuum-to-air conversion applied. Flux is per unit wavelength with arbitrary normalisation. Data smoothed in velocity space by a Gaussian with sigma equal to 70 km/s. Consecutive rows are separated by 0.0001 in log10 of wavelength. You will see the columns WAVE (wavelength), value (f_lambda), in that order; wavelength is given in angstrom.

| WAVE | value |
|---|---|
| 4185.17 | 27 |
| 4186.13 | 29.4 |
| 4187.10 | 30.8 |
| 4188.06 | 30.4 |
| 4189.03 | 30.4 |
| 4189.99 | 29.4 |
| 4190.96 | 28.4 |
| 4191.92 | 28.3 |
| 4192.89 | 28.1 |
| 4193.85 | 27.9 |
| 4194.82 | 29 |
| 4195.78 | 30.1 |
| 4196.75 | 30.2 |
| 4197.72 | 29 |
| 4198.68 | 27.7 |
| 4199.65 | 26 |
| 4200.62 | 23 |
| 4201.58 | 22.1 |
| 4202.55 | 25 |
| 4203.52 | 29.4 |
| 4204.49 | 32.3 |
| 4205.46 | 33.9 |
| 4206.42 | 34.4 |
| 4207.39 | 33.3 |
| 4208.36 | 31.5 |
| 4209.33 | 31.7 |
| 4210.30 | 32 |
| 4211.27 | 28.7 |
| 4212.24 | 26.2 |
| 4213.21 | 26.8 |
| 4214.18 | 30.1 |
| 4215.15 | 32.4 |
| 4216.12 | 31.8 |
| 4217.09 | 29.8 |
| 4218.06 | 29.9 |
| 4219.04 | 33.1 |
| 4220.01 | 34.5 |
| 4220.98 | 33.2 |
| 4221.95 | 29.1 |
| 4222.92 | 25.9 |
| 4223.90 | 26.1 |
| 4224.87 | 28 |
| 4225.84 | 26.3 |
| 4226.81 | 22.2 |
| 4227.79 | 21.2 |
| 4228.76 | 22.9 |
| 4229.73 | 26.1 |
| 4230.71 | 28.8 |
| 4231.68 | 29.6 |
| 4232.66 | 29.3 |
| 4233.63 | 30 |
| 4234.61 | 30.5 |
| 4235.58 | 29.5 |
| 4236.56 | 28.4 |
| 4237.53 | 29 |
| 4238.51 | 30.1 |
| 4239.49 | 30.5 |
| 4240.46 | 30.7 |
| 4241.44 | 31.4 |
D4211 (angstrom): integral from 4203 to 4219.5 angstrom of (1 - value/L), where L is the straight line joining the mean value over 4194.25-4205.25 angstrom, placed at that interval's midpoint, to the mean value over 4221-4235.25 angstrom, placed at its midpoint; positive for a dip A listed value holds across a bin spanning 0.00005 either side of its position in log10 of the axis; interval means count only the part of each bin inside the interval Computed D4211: -2.1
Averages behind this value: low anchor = 27.8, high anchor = 27.1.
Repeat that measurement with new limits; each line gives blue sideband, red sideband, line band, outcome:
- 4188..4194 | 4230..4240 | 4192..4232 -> 0.6 angstrom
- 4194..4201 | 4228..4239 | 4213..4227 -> -0.6 angstrom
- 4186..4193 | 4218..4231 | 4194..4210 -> -0.3 angstrom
